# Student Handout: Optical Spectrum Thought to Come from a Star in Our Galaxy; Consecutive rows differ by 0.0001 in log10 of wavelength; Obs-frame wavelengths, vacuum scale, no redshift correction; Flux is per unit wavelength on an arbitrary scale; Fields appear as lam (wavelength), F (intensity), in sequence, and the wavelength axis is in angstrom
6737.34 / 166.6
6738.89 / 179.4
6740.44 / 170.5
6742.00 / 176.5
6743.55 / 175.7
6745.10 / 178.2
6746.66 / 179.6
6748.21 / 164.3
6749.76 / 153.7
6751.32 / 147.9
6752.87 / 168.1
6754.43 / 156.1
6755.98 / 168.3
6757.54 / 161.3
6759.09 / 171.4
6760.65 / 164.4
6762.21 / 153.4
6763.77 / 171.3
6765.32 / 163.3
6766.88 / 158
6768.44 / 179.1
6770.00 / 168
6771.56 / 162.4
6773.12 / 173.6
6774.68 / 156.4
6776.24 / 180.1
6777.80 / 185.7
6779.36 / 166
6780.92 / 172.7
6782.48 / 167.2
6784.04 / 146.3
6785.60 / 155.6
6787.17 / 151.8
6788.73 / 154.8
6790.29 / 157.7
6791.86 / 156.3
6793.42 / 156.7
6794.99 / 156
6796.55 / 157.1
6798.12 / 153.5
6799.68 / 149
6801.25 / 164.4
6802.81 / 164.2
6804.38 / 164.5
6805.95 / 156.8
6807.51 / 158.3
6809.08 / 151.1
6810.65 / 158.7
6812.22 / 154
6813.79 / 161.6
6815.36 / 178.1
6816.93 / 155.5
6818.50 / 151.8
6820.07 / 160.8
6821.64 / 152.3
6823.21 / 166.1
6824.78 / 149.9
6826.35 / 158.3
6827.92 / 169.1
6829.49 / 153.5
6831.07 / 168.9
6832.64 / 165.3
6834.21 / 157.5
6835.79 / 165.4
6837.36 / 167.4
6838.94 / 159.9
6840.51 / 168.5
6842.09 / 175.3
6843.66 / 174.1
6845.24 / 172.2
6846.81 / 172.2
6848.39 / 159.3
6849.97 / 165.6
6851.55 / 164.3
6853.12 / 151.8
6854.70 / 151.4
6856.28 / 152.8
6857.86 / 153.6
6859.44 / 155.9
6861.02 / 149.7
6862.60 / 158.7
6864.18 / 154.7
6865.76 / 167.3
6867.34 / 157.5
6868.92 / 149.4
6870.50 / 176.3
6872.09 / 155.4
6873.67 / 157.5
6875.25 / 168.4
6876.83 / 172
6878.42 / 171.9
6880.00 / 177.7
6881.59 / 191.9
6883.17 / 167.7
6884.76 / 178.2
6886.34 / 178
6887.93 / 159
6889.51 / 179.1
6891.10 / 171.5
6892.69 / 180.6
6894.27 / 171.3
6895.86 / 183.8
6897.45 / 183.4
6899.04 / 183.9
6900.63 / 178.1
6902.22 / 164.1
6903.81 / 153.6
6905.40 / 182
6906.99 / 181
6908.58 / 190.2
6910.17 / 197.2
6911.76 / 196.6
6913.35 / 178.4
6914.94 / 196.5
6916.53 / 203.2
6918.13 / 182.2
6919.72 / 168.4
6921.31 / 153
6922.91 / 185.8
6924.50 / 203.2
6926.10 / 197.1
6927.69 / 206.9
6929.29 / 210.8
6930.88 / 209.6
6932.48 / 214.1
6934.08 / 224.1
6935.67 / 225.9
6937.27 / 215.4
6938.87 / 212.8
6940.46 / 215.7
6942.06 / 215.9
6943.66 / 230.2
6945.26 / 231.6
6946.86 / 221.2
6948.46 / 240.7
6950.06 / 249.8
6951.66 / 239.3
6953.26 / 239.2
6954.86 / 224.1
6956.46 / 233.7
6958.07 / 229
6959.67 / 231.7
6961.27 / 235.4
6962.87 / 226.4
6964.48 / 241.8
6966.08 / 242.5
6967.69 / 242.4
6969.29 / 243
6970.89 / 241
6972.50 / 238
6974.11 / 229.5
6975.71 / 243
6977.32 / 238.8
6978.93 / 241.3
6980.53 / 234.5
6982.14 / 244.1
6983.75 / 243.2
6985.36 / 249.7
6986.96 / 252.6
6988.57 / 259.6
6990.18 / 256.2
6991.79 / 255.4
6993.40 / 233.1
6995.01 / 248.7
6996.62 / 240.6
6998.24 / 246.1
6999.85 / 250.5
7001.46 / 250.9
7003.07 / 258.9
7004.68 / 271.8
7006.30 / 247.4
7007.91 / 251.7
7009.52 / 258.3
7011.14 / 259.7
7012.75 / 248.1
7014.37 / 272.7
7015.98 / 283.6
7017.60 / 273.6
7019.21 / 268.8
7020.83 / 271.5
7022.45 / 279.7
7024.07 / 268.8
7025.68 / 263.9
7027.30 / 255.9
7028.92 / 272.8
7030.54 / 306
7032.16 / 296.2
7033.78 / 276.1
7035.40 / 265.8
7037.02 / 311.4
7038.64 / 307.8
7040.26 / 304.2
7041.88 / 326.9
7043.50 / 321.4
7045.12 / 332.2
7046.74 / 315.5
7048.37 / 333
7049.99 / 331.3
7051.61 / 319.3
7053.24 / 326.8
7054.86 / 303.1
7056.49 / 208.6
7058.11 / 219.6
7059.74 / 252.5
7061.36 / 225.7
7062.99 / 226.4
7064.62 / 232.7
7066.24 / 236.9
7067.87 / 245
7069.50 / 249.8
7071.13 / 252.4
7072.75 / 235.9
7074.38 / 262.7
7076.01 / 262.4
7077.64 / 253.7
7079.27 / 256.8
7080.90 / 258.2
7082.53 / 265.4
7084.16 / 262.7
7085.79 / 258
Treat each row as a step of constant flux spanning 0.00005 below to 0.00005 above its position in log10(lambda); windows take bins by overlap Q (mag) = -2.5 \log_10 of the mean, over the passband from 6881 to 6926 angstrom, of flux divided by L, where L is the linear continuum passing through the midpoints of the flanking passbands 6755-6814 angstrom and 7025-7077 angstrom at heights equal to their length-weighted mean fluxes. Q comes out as 0.18 mag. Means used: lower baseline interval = 162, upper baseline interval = 277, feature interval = 180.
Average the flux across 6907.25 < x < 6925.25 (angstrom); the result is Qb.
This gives 187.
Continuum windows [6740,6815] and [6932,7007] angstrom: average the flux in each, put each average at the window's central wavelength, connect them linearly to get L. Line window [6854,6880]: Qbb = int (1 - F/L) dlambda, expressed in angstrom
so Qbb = 5.0 angstrom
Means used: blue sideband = 163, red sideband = 238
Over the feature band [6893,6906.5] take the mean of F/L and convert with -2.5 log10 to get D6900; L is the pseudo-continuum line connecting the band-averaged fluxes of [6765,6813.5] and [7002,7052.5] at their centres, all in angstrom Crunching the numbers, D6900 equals 0.24 mag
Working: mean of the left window 161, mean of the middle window 175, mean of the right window 286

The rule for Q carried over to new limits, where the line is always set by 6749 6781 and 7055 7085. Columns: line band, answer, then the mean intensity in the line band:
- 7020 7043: -0.210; 287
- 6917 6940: 0.042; 201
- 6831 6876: 0.168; 162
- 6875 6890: 0.129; 175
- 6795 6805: 0.106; 159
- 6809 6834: 0.132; 160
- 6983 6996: -0.114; 250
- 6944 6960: -0.092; 234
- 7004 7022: -0.146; 264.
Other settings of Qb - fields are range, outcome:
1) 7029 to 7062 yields 294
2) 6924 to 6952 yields 220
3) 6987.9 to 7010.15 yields 252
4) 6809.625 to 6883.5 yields 163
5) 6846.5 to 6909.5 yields 168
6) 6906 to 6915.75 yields 190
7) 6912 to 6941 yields 200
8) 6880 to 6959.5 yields 199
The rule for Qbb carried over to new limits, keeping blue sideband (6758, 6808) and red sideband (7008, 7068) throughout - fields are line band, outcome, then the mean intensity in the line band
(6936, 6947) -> 0.66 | 221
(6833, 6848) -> 1.66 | 168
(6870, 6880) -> 1.80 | 167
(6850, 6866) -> 3.29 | 156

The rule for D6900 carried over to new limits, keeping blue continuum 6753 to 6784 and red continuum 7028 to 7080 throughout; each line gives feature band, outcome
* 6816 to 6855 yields 0.19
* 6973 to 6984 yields 0.04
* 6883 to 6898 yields 0.22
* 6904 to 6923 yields 0.21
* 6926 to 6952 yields 0.05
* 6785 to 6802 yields 0.14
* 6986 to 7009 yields 0.01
